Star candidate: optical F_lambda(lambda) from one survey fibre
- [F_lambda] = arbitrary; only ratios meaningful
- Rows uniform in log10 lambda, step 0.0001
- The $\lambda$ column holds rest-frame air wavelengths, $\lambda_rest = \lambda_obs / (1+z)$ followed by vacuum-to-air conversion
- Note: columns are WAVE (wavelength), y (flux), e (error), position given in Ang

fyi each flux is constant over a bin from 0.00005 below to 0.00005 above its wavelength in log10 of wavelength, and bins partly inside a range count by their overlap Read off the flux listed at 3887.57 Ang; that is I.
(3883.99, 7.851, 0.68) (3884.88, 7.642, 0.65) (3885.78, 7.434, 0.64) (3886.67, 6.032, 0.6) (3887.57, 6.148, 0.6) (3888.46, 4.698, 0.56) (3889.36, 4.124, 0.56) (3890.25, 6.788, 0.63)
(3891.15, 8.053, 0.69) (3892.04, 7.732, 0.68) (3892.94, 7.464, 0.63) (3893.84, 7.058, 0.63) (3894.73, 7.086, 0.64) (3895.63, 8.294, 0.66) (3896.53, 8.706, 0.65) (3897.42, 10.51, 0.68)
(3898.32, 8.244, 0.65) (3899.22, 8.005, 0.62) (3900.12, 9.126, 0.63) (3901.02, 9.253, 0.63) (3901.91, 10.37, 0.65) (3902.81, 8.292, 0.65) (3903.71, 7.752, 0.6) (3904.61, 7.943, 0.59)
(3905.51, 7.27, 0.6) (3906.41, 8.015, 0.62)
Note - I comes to 6.148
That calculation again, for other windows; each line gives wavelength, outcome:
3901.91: 10.37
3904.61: 7.943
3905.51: 7.27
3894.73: 7.086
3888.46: 4.698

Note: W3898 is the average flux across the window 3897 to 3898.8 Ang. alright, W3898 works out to 9.31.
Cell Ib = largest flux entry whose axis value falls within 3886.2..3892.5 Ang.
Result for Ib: 8.053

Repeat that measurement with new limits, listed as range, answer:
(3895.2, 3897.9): 10.51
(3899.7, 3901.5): 9.253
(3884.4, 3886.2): 7.642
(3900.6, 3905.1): 10.37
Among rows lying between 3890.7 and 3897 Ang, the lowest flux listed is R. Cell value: 7.058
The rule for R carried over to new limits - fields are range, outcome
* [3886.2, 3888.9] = 4.698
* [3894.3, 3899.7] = 7.086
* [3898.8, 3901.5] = 8.005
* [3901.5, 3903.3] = 8.292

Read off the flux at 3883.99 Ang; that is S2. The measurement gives 7.851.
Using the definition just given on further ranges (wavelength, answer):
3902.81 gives 8.292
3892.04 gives 7.732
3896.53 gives 8.706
